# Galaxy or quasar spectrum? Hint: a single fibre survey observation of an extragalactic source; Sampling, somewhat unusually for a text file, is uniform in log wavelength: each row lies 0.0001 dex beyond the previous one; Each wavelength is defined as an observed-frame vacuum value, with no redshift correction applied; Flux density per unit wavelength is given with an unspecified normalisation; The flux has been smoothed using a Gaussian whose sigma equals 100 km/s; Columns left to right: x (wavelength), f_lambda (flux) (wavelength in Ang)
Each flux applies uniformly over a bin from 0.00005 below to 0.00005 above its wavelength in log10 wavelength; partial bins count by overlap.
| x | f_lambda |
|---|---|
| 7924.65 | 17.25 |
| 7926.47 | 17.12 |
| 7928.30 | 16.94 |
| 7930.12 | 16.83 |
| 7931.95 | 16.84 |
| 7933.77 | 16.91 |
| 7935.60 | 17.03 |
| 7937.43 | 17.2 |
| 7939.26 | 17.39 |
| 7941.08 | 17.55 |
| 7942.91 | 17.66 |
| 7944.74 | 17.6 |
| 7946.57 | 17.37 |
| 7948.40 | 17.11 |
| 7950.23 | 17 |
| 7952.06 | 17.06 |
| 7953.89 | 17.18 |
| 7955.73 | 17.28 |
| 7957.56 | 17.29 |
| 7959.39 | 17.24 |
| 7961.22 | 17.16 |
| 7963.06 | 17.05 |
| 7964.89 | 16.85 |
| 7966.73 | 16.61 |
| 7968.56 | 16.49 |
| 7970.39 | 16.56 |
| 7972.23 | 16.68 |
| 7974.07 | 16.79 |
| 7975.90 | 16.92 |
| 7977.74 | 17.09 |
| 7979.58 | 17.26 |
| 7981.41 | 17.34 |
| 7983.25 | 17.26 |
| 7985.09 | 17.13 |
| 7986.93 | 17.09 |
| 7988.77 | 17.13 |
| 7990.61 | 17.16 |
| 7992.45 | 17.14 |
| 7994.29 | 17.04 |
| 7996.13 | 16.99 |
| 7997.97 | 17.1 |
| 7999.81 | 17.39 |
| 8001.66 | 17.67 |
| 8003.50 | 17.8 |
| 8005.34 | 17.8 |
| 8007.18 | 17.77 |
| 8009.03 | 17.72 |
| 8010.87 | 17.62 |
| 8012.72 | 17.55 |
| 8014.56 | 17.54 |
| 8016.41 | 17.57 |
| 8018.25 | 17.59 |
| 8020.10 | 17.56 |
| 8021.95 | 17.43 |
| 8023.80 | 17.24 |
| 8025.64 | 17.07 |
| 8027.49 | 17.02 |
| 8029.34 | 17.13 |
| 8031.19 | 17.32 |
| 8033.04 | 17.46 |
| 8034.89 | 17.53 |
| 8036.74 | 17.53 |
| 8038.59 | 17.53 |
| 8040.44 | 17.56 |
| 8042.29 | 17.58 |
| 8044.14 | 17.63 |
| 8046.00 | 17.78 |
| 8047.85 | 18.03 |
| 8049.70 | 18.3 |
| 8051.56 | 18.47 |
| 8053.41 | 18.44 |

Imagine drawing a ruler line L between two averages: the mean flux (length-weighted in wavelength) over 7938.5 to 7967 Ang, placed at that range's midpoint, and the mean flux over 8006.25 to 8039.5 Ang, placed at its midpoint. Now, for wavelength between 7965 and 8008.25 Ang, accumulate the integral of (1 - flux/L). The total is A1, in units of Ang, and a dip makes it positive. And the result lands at 0.5 Ang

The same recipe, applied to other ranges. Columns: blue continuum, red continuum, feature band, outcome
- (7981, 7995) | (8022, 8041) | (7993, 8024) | -0.5 Ang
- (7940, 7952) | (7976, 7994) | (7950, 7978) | 0.5 Ang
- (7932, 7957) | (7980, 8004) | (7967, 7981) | 0.3 Ang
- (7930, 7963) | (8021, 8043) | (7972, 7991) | 0.2 Ang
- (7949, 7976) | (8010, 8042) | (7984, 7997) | 0.0 Ang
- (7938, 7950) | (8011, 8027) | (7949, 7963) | 0.2 Ang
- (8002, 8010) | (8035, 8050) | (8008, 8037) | 0.5 Ang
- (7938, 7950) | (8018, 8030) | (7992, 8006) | 0.0 Ang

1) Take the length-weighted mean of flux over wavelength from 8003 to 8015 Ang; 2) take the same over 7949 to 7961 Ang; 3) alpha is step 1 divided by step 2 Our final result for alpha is 1.03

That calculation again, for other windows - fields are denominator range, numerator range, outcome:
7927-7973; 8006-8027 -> 1.03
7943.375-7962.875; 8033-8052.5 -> 1.03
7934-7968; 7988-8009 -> 1.01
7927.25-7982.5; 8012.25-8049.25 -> 1.02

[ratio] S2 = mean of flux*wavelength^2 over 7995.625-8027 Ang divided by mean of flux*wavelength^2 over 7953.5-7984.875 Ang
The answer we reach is 1.0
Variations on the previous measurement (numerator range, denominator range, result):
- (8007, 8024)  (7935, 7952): 1.03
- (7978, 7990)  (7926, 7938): 1.03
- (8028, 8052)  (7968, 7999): 1.05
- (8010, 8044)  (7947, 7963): 1.03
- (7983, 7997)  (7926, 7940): 1.02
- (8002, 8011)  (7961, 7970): 1.07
